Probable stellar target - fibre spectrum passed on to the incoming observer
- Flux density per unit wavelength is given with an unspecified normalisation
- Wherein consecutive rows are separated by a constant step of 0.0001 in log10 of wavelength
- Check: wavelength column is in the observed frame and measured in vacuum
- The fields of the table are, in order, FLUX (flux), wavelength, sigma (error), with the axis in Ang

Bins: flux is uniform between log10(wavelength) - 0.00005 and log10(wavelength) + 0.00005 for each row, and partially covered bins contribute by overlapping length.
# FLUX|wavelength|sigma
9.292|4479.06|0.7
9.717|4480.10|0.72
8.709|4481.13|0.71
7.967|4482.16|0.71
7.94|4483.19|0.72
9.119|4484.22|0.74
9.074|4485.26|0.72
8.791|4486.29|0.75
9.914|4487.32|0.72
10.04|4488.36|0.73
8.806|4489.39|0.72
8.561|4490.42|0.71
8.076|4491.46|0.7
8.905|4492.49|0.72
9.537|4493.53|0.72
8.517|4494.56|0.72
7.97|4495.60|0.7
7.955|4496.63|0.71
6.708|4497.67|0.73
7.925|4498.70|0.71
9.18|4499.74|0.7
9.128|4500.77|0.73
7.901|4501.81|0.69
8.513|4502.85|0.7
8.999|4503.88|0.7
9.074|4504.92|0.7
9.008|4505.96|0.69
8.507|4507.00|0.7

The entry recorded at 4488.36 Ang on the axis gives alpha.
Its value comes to 10.04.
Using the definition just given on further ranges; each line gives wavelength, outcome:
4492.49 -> 8.905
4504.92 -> 9.074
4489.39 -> 8.806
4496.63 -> 7.955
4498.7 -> 7.925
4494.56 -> 8.517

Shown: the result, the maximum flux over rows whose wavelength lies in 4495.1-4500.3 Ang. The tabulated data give 9.18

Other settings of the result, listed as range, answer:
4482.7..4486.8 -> 9.119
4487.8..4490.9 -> 10.04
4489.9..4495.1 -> 9.537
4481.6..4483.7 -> 7.967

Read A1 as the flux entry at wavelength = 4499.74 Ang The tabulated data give 9.18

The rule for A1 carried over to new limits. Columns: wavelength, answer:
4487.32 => 9.914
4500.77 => 9.128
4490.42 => 8.561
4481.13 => 8.709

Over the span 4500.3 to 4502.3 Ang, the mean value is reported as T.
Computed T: 8.49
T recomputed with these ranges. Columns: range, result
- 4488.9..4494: 8.76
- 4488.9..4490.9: 8.7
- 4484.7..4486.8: 8.92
